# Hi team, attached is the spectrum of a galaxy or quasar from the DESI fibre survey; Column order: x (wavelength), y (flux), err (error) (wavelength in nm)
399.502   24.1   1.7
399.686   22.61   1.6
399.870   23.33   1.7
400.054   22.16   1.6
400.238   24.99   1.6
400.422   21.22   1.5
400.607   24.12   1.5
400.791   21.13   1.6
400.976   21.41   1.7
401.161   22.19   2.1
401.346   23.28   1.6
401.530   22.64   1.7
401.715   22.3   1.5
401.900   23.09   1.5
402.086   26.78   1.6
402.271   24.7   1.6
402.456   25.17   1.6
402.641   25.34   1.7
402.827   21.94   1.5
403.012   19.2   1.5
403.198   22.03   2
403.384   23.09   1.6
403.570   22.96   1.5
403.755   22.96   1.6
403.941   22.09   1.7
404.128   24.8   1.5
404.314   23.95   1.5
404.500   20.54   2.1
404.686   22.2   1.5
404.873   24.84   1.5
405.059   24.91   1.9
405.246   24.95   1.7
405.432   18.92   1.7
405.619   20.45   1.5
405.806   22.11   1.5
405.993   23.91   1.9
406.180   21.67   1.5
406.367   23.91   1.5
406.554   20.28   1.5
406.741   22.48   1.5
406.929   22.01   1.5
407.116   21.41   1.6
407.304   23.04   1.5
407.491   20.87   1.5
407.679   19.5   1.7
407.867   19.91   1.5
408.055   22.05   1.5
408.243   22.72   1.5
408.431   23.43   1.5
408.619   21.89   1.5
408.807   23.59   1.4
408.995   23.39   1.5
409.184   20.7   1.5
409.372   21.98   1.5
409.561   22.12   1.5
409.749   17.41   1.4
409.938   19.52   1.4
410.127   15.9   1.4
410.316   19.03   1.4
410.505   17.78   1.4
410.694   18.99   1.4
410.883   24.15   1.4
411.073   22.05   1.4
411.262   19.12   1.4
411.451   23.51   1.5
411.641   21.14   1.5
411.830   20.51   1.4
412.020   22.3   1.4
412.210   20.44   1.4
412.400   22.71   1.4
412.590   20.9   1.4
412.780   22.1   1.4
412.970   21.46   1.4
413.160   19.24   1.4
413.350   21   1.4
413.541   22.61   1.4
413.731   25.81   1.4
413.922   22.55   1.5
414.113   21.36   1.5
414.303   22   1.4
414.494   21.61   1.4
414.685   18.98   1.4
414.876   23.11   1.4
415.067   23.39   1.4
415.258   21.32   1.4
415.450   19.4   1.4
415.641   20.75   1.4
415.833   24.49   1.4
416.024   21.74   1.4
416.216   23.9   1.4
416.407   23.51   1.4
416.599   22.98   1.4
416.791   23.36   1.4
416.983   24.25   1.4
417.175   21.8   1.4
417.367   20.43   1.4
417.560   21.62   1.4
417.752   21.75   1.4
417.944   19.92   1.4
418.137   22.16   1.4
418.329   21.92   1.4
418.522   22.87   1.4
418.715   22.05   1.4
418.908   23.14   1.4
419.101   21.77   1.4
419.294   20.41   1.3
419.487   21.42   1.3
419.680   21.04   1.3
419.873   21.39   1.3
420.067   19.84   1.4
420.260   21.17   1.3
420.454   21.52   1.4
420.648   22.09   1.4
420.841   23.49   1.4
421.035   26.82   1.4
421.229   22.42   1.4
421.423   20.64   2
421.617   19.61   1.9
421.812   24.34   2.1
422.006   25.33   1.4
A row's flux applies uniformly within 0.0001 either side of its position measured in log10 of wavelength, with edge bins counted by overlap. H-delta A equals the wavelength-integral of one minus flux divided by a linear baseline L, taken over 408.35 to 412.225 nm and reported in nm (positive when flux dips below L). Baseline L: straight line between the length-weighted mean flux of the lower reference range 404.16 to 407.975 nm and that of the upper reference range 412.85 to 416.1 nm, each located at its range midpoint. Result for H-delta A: 0.189 nm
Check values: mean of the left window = 22.1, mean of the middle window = 20.9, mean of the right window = 21.8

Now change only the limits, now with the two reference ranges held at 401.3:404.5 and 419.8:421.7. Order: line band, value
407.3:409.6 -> 0.09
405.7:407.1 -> 0.04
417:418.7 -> 0.03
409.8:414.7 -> 0.33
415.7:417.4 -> -0.06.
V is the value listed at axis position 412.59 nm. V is 20.9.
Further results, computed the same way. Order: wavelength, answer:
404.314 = 23.95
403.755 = 22.96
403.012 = 19.2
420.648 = 22.09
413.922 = 22.55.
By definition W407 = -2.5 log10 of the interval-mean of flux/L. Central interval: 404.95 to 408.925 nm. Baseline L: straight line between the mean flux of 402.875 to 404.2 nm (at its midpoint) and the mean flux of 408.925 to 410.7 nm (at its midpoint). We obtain -0.06 mag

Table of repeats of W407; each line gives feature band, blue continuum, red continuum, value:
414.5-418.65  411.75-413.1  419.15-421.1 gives -0.02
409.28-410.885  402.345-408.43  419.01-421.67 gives 0.15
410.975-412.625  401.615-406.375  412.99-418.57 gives 0.05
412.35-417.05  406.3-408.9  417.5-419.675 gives -0.02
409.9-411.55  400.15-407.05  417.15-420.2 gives 0.11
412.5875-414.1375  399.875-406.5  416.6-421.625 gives 0.02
